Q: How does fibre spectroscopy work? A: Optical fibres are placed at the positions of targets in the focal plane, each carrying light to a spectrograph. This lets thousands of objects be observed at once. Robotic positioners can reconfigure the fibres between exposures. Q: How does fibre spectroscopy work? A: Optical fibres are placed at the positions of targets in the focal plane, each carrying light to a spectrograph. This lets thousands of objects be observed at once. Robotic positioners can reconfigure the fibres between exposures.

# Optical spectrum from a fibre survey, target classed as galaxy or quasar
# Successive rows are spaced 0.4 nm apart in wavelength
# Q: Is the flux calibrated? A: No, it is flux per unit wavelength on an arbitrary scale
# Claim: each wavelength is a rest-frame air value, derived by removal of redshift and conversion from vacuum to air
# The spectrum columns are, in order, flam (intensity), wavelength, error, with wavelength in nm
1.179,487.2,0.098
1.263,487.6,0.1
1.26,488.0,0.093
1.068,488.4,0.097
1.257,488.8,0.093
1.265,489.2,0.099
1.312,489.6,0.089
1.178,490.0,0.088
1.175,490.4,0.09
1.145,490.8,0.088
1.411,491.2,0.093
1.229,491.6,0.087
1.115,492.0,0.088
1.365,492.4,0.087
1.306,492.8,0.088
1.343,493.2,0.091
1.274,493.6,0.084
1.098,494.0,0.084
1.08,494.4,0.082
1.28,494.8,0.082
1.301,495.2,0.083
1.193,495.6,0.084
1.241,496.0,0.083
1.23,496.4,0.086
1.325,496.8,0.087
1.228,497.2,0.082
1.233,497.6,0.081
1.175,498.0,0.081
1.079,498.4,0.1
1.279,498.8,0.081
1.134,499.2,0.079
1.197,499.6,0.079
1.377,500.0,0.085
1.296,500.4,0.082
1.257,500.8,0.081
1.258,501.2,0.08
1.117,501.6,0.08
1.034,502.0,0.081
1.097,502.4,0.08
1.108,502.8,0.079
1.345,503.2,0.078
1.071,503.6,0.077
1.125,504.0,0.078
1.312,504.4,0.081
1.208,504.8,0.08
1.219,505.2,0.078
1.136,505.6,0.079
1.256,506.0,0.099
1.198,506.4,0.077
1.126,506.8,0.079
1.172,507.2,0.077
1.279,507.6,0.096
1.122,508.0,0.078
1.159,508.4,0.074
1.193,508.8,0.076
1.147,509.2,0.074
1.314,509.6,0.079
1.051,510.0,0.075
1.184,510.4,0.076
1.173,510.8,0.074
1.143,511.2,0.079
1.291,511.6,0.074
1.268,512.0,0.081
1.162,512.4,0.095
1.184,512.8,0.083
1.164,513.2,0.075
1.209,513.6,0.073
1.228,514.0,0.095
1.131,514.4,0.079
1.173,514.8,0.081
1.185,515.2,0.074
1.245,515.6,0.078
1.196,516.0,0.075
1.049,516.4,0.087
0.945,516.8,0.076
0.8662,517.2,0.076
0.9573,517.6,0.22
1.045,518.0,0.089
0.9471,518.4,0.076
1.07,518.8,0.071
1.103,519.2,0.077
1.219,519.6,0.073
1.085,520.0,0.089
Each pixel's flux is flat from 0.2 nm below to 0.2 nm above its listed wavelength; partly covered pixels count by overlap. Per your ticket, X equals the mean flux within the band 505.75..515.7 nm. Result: 1.19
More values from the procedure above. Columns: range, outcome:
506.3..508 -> 1.19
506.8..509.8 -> 1.19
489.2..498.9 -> 1.23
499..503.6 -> 1.2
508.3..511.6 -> 1.18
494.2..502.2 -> 1.22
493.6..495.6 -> 1.2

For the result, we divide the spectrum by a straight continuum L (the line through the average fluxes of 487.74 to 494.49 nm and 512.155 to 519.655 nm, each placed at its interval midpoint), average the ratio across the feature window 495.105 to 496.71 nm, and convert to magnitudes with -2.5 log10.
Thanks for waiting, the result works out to -0.03 mag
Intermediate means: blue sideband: 1.23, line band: 1.24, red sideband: 1.11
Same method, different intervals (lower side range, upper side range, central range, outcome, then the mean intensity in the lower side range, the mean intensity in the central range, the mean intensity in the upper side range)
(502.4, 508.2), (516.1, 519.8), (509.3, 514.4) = -0.08 mag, 1.19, 1.19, 1.03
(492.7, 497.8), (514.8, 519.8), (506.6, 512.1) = -0.05 mag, 1.24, 1.19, 1.07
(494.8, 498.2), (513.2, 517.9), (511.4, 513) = -0.09 mag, 1.24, 1.23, 1.11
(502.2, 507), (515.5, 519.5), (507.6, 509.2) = -0.03 mag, 1.18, 1.17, 1.04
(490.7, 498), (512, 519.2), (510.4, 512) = -0.07 mag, 1.24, 1.21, 1.11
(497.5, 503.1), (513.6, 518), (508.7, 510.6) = -0.04 mag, 1.19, 1.18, 1.1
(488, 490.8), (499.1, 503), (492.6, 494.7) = -0.02 mag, 1.21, 1.22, 1.19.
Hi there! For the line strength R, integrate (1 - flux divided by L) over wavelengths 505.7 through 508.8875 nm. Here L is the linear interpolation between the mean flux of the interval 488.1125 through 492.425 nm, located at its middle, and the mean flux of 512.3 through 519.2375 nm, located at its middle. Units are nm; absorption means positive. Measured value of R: -0.12 nm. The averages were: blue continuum 1.22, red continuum 1.1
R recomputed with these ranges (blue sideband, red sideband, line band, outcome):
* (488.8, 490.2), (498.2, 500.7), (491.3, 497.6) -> -0.013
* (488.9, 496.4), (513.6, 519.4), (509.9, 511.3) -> -0.025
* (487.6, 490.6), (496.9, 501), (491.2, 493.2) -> -0.092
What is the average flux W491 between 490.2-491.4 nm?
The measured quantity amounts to 1.24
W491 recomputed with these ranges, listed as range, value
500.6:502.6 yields 1.15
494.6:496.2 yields 1.25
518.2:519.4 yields 1.04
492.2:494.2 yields 1.28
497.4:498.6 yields 1.16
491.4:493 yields 1.25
